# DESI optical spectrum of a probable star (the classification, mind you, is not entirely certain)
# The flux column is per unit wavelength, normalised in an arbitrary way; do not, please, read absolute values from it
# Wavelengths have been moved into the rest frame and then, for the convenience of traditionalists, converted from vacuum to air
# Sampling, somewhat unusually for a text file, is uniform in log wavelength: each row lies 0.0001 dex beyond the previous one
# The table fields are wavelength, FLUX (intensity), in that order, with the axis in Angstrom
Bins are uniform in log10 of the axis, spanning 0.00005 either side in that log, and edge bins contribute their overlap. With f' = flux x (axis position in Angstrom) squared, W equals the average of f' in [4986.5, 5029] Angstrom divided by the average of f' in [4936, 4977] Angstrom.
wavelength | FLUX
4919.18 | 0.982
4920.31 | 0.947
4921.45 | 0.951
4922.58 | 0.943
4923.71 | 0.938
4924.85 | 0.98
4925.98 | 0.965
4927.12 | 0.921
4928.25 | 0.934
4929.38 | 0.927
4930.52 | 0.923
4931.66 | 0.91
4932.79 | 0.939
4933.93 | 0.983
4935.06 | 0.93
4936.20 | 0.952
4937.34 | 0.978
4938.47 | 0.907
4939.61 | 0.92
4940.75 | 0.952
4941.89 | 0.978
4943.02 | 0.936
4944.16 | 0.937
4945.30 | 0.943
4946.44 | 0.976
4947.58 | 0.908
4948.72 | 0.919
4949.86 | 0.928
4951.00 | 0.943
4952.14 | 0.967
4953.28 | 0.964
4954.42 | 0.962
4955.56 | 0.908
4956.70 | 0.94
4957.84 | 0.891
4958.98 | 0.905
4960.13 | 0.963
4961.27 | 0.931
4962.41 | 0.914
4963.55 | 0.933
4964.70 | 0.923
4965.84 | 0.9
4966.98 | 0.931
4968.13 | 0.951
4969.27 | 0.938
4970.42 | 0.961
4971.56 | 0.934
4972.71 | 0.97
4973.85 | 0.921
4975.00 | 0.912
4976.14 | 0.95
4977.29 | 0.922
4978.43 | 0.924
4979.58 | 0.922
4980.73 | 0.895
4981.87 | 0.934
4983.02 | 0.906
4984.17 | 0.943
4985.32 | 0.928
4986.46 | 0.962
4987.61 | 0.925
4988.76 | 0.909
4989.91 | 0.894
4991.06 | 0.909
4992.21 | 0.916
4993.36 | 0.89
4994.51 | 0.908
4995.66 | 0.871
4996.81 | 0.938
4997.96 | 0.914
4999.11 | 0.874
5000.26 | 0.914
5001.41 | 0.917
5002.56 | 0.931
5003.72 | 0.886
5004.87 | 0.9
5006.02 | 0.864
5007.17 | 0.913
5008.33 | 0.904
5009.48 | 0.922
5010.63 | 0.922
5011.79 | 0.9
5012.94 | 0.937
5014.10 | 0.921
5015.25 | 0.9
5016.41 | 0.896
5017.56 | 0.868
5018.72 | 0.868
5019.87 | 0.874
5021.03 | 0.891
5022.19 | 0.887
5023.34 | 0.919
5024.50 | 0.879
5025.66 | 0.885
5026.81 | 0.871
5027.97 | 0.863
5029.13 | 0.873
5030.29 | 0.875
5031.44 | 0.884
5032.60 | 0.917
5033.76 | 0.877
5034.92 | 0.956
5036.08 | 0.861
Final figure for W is 1.0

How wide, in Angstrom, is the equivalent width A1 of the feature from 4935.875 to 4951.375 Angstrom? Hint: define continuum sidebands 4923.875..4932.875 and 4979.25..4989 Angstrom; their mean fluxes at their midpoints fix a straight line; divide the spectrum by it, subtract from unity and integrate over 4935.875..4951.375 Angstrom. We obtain -0.1 Angstrom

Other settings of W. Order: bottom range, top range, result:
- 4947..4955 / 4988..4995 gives 0.98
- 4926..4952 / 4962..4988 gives 1.01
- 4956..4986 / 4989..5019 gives 0.99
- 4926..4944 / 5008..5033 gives 0.98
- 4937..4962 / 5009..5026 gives 0.98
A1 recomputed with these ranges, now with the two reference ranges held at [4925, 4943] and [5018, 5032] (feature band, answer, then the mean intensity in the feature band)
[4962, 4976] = -0.22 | 0.933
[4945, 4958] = -0.11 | 0.939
